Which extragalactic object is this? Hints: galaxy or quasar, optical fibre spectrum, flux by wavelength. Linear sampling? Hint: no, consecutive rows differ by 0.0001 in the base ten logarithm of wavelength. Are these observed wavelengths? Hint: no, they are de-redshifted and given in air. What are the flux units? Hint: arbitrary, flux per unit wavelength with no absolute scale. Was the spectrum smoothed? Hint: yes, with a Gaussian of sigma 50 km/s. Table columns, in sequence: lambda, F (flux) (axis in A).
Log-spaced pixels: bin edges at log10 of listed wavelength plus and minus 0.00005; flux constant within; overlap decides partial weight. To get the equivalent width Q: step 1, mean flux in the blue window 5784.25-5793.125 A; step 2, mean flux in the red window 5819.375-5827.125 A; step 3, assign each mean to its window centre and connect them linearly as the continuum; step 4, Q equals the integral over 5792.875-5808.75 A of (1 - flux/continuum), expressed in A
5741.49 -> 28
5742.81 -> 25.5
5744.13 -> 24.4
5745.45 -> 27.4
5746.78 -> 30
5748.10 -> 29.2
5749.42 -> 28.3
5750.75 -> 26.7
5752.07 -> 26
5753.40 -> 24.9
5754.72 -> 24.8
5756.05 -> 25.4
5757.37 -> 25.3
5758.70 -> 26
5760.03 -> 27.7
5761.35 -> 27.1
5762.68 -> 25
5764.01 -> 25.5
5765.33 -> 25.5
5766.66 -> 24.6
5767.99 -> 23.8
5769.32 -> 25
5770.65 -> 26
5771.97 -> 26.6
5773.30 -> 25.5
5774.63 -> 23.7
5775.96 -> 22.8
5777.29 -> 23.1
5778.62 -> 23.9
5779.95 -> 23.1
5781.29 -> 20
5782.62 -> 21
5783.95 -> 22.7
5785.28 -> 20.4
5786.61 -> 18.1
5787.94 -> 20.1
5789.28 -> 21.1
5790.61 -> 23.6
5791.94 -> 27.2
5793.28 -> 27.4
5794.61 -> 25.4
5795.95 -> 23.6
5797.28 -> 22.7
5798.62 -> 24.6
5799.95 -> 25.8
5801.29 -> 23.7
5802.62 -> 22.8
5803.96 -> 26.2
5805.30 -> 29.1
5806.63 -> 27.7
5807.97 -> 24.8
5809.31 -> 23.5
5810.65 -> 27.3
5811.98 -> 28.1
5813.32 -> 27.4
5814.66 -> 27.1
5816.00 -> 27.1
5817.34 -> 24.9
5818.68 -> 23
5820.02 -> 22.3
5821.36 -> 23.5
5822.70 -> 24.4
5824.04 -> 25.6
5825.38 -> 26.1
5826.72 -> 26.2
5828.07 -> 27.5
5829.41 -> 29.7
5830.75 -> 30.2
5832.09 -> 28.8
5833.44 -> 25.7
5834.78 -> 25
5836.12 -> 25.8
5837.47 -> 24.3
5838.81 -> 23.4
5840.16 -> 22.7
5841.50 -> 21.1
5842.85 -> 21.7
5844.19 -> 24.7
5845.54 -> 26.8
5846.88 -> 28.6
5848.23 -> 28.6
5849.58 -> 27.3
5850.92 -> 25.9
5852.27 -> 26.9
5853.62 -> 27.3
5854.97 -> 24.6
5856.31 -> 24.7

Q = -1.6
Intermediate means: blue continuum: 22.1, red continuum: 24.7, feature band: 25.3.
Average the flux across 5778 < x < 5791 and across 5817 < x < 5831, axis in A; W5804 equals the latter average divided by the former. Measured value 1.20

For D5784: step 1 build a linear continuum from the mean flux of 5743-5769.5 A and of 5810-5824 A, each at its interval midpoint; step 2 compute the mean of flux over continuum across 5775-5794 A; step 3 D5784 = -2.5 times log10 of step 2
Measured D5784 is 0.15 mag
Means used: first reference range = 26.1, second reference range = 25.5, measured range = 22.5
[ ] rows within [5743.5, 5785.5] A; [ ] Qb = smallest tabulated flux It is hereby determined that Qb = 20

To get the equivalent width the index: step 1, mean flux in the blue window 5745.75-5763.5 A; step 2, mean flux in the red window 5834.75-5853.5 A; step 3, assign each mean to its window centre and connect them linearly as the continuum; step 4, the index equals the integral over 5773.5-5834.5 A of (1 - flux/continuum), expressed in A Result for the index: 2.6 A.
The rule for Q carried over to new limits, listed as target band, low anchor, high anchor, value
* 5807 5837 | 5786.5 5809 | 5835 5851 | -1.58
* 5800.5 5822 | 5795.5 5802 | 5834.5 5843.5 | -1.49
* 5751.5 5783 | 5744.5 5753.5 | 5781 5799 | 0.88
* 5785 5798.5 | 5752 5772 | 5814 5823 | 1.05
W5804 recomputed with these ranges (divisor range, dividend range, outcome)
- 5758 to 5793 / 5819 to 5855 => 1.08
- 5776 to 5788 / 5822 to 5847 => 1.19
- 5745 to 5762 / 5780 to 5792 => 0.80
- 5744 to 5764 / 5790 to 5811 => 0.95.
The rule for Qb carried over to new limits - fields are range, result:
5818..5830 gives 22.3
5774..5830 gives 18.1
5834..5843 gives 21.1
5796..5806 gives 22.7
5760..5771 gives 23.8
